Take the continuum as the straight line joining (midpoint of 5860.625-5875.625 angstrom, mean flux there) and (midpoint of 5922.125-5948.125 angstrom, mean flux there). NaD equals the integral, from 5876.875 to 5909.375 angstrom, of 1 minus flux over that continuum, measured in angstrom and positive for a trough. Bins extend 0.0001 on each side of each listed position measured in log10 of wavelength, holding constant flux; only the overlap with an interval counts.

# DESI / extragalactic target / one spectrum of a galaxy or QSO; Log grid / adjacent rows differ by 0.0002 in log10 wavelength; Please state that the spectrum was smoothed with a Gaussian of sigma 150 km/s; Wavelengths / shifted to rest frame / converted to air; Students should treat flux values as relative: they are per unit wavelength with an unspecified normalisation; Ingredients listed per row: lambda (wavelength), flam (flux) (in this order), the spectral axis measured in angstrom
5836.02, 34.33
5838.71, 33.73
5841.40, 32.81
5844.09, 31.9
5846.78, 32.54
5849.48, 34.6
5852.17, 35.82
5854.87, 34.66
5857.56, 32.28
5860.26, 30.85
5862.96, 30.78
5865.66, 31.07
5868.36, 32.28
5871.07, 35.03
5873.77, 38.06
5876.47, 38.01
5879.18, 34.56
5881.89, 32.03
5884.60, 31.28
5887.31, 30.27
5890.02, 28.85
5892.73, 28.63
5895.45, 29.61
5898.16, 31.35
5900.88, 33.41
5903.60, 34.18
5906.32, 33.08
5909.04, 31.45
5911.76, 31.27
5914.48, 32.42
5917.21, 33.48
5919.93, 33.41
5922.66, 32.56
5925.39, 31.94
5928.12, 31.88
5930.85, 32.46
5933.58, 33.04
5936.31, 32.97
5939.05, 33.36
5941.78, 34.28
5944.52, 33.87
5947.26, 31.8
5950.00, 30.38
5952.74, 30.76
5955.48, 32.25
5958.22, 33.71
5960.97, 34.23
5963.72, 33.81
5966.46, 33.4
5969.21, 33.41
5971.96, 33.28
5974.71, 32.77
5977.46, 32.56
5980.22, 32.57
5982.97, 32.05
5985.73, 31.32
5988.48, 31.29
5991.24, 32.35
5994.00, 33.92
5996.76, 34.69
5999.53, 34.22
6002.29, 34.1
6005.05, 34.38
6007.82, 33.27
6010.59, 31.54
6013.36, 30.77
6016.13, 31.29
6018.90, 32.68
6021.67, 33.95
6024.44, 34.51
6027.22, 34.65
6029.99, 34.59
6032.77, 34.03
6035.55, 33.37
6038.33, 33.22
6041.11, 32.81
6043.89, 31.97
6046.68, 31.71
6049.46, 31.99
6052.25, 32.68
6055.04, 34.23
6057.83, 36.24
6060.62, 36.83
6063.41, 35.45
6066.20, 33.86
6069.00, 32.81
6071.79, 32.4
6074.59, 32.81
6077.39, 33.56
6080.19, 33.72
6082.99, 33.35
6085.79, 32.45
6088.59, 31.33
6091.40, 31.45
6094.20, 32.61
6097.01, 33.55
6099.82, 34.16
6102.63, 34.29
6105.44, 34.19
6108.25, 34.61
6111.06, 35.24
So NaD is 1.4 angstrom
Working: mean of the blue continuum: 33.4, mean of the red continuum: 32.8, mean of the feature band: 31.7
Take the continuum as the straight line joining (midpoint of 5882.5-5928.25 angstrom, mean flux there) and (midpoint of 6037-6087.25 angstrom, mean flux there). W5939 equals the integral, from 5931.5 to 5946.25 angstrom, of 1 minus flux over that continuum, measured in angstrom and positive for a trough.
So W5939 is -0.6 angstrom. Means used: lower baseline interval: 31.7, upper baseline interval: 33.4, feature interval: 33.4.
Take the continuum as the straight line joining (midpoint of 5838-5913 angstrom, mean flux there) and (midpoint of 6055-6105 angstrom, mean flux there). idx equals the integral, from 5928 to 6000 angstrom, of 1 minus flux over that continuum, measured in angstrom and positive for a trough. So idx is 0.49 angstrom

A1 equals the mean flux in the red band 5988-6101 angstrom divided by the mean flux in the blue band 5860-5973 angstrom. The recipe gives 1.02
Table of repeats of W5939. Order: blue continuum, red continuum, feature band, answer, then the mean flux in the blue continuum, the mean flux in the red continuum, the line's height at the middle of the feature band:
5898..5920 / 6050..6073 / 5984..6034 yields 0.8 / 32.7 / 34.2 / 33.7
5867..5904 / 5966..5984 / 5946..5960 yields 0.4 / 32.6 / 32.8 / 32.8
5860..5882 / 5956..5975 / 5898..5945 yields 1.2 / 33.9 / 33.5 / 33.7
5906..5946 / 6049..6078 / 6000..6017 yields 0.4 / 32.8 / 34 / 33.5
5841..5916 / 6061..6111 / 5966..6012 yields 0.1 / 32.6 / 33.5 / 33.1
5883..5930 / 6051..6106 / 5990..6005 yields -0.6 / 31.7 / 33.6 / 32.7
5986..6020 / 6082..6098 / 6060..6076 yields -0.7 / 32.8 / 32.4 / 32.5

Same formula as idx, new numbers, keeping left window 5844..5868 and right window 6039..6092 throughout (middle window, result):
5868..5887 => -0.89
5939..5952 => 0.15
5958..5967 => -0.22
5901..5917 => 0.12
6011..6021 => 0.42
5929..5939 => 0.03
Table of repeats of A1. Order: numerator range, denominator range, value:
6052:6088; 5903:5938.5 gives 1.04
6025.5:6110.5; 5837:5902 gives 1.03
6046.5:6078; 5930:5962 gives 1.03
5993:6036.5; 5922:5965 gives 1.02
